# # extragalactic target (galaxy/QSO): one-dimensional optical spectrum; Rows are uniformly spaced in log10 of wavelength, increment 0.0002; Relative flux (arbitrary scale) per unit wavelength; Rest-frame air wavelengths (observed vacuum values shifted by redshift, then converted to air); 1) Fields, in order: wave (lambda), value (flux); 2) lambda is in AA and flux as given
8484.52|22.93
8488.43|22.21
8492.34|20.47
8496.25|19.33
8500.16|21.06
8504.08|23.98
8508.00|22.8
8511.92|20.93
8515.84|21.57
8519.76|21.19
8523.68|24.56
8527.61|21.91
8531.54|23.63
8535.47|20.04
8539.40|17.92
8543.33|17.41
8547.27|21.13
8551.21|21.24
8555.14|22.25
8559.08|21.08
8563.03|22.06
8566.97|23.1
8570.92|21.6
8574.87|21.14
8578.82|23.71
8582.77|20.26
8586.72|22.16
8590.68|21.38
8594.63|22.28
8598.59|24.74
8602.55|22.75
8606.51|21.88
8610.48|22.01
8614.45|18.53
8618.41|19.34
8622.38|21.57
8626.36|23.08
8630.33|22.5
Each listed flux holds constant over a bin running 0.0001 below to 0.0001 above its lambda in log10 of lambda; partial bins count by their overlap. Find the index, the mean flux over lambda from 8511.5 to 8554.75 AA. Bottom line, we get 21.1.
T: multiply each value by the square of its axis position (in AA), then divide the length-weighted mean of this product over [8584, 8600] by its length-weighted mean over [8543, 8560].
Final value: 1.08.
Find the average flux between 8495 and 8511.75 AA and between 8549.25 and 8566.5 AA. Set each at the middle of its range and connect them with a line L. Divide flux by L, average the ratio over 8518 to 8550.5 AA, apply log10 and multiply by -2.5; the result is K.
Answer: 0.04 mag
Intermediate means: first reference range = 21.8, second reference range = 21.8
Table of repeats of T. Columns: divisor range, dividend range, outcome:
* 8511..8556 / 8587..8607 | 1.09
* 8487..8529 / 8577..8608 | 1.05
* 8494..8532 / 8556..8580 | 1.01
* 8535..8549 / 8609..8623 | 1.08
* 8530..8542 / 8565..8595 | 1.09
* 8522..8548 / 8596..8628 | 1.06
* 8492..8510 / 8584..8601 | 1.07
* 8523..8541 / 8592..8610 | 1.08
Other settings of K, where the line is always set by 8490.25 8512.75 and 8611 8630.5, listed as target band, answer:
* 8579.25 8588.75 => -0.03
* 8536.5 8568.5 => 0.03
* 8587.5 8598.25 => -0.06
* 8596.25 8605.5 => -0.12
